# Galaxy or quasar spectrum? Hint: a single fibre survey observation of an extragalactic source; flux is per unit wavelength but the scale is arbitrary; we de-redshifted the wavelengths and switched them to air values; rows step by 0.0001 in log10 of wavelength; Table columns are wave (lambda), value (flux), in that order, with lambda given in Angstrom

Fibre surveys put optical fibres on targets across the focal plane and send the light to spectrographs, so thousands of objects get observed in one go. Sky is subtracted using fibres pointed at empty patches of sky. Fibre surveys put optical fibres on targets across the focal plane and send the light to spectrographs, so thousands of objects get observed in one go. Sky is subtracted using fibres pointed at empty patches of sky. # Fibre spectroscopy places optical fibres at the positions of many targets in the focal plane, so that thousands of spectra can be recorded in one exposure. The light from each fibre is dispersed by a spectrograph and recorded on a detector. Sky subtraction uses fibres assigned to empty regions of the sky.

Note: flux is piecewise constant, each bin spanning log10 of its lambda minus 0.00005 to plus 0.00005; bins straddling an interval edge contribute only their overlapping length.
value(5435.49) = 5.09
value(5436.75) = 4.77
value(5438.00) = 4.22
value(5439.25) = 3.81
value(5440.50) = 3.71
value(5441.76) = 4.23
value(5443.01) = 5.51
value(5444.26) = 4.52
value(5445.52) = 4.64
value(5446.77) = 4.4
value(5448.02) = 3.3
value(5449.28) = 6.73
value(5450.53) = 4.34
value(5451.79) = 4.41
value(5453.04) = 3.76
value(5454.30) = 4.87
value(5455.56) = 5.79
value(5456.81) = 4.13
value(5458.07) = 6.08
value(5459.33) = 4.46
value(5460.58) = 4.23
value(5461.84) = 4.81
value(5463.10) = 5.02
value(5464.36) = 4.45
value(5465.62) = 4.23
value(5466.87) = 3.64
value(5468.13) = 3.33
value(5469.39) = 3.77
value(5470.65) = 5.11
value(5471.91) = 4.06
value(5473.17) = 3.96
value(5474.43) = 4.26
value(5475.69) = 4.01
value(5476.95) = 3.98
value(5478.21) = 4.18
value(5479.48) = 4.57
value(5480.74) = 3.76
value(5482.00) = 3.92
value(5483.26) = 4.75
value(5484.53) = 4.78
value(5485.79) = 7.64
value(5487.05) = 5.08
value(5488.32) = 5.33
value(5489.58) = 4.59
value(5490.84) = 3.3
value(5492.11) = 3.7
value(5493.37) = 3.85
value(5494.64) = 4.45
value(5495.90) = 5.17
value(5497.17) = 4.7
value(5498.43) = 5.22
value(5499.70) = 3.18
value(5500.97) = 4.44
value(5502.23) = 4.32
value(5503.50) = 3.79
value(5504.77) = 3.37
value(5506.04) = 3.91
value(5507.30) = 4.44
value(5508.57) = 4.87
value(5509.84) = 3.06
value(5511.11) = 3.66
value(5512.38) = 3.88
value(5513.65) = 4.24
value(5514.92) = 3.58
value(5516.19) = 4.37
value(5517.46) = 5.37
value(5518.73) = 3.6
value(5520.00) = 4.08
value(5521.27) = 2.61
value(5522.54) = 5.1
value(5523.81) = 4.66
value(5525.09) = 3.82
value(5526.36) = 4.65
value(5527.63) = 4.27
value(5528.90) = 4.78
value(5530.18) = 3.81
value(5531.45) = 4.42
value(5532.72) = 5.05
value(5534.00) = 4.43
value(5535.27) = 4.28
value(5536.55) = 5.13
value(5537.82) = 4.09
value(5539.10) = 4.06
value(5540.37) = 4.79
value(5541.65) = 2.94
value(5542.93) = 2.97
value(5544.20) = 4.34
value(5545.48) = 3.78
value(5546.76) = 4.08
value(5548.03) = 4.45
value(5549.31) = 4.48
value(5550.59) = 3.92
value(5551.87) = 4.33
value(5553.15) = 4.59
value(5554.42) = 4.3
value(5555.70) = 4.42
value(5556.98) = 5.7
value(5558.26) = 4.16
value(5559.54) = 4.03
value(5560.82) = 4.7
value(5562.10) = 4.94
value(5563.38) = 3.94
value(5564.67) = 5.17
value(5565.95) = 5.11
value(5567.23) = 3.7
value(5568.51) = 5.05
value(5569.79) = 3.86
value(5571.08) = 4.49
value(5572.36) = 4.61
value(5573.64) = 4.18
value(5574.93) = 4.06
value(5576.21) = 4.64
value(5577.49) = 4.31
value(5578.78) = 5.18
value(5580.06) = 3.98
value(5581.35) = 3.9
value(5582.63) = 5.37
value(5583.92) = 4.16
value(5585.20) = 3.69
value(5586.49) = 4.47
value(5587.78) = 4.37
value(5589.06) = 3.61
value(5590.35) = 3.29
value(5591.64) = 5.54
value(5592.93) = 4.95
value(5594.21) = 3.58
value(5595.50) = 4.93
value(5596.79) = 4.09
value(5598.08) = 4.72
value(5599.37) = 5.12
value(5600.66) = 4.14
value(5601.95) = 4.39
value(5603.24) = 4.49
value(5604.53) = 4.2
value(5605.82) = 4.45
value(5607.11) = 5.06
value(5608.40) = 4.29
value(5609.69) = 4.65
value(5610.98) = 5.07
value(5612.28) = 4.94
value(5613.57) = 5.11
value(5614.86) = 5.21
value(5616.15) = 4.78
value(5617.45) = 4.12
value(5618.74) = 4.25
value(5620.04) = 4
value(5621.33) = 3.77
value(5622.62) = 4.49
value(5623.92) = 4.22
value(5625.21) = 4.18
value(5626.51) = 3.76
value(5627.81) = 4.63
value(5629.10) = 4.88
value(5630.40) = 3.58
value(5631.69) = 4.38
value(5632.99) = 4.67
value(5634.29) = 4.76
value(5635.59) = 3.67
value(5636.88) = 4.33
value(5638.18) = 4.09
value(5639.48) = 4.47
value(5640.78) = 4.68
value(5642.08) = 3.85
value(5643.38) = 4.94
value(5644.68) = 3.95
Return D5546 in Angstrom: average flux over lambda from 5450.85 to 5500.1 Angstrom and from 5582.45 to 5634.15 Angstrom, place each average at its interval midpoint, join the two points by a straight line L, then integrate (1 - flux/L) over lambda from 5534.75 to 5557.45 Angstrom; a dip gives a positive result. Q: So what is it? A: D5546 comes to 1.1 Angstrom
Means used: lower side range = 4.48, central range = 4.25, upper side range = 4.43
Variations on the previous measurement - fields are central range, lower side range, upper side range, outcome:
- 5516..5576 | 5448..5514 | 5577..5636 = 1.1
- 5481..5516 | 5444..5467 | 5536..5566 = 1.3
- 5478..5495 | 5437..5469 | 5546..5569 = -0.3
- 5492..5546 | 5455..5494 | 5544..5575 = 3.3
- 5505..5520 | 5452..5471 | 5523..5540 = 1.3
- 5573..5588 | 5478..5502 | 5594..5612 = 0.6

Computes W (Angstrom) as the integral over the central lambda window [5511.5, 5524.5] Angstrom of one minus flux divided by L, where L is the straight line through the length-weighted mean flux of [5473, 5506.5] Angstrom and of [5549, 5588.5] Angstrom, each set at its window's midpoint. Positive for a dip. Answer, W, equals 0.8 Angstrom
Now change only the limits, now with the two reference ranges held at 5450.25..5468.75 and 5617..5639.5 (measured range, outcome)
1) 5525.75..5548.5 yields 0.7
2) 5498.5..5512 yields 1.4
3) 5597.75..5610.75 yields -0.9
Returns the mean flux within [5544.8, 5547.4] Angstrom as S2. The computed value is 3.94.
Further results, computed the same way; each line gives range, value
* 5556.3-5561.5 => 4.65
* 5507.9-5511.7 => 3.87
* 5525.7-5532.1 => 4.39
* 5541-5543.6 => 2.98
